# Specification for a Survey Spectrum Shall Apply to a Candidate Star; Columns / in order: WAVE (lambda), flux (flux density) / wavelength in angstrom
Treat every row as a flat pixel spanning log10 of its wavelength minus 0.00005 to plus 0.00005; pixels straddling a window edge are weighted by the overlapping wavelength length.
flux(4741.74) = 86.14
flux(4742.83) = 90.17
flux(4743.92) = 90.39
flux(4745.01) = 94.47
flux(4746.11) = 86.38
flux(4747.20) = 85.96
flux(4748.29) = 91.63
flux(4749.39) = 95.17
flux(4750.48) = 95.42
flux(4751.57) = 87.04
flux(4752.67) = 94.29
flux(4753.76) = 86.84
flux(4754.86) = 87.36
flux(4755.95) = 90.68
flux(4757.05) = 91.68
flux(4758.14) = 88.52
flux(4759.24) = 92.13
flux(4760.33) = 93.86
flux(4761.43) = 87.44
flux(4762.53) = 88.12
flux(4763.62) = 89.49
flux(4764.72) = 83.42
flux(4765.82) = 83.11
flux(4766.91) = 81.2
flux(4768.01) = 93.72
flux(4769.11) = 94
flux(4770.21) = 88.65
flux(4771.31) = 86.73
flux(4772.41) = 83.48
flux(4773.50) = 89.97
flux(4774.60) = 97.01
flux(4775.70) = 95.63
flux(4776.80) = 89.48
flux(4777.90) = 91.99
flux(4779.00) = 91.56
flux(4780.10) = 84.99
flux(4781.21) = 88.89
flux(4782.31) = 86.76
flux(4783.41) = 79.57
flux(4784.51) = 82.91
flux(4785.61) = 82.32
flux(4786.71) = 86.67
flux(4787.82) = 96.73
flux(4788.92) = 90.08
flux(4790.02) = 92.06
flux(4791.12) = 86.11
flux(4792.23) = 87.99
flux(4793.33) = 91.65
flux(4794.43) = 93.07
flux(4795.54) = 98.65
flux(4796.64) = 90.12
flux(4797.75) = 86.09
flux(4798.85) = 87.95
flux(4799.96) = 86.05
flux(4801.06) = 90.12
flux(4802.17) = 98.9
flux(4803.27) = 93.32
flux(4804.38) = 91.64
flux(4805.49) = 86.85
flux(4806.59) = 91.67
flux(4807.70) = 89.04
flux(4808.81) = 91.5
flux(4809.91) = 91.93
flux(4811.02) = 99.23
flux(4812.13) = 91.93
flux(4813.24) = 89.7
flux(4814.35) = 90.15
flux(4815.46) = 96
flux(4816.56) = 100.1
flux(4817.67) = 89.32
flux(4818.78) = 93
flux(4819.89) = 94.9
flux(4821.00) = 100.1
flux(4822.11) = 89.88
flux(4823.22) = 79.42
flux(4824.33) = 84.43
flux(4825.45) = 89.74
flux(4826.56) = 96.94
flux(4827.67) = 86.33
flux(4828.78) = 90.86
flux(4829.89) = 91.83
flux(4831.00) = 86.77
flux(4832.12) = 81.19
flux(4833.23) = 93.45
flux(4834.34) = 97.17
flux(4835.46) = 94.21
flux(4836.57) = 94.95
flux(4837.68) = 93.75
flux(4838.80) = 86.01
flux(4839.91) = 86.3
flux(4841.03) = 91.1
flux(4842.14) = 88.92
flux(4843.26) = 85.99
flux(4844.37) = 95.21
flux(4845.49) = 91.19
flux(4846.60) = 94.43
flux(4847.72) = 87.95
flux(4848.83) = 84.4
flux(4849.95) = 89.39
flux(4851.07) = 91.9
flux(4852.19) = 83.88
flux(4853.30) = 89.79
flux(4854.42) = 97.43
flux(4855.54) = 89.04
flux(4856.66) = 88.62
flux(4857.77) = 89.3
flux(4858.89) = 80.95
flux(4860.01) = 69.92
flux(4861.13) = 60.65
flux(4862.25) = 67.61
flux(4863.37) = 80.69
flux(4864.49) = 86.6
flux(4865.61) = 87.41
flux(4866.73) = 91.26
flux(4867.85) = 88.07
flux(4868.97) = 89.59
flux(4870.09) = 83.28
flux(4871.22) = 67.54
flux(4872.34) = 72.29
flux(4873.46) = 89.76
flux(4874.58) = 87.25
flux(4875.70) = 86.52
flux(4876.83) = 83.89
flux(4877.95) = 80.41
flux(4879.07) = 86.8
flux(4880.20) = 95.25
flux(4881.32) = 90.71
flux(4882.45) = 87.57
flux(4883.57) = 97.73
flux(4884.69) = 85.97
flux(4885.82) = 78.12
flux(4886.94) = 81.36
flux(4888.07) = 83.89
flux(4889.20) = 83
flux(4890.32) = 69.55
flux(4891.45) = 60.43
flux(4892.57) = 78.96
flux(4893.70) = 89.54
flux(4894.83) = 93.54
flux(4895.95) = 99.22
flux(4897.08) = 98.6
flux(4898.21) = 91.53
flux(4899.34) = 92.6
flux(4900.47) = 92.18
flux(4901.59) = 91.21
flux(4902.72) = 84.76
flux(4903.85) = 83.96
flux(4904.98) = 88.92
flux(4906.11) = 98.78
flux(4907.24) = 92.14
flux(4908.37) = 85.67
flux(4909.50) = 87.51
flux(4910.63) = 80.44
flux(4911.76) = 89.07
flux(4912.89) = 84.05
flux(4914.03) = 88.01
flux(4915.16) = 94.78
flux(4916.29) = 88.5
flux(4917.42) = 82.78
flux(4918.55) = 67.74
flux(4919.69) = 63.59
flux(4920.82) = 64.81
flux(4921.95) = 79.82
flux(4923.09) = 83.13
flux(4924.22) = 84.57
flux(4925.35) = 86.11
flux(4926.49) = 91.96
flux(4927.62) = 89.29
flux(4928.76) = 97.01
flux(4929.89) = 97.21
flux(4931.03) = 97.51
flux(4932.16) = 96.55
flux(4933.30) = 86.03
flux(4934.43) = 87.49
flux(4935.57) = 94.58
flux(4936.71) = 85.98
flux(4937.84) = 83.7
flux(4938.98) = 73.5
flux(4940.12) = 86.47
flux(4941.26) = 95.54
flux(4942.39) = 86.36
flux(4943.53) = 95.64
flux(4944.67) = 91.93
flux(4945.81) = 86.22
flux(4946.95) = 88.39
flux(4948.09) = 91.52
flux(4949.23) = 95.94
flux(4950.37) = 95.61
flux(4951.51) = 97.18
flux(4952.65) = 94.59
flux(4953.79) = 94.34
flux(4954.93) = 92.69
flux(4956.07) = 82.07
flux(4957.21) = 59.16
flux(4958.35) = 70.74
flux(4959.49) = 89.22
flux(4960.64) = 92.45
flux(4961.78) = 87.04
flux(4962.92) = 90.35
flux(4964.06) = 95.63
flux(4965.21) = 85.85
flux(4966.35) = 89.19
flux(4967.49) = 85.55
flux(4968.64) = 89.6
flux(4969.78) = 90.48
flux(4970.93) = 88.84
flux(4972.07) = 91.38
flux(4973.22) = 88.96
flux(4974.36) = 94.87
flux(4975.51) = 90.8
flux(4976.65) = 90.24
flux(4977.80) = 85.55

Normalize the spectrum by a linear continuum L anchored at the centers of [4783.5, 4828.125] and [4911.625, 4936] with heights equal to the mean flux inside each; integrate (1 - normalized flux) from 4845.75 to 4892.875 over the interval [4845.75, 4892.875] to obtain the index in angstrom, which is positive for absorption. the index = 2.3 angstrom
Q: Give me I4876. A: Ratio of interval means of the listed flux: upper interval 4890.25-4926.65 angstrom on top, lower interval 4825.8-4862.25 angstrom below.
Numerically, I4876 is 0.97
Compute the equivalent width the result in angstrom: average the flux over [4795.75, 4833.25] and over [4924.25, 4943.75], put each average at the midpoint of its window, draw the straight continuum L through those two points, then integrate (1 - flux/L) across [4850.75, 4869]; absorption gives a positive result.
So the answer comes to 1.3 angstrom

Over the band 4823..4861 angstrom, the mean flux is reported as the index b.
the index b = 88.7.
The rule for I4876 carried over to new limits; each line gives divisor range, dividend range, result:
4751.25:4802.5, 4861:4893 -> 0.92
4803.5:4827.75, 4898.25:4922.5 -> 0.93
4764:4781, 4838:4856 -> 1.01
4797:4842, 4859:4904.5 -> 0.92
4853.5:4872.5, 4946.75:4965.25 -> 1.08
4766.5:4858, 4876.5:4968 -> 0.96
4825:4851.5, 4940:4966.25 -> 0.98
